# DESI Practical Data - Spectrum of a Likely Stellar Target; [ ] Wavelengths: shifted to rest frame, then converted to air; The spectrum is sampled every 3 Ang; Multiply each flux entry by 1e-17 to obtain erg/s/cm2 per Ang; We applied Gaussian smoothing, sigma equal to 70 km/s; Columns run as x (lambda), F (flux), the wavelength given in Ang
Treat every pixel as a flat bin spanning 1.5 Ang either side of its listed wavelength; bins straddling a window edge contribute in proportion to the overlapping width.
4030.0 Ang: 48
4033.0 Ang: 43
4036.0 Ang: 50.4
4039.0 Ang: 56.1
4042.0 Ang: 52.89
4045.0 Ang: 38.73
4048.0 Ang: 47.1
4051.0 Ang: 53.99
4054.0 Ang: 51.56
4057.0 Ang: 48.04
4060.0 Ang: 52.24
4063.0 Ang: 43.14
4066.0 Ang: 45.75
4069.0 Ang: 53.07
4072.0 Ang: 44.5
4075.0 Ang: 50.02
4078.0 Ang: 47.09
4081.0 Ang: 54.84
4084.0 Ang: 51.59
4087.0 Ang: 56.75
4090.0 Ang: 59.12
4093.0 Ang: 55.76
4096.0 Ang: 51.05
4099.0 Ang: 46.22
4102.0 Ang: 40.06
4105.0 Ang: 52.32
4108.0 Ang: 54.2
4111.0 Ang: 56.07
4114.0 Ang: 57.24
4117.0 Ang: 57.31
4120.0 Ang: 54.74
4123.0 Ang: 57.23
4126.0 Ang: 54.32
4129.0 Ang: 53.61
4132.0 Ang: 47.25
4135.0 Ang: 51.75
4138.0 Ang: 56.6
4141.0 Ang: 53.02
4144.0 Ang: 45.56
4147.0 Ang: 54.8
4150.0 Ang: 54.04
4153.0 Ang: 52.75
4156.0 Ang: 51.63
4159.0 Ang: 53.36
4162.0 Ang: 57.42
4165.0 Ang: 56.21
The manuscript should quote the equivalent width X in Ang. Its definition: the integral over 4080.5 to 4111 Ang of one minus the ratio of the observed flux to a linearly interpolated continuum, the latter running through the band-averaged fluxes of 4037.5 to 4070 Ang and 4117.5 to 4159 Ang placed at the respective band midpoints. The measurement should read -0.7 Ang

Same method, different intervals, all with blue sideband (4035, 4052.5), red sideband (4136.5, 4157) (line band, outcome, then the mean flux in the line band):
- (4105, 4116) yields -0.8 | 55.4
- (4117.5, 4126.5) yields -0.7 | 55.8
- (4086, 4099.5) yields -0.8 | 54.2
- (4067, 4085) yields 0.3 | 50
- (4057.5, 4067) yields 0.6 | 47.2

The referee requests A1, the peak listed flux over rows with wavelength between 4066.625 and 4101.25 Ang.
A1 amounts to 59.12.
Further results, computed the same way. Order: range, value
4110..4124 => 57.31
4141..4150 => 54.8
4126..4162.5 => 57.42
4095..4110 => 54.2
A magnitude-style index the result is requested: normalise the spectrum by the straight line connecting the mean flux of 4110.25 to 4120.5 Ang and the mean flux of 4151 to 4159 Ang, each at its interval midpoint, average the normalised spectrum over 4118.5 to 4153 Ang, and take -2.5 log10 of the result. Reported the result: 0.03 mag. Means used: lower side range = 56.5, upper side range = 52.5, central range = 53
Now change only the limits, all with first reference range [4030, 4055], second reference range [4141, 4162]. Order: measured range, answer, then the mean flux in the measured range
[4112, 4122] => -0.10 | 56.5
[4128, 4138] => 0.01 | 51.6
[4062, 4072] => 0.06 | 47.1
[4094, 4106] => 0.07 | 47.6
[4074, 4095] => -0.07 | 53.6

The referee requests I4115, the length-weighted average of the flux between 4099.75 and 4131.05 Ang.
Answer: 53.4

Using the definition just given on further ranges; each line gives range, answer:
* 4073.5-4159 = 52.8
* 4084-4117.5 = 53.1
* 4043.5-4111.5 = 50.1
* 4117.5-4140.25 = 53.8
